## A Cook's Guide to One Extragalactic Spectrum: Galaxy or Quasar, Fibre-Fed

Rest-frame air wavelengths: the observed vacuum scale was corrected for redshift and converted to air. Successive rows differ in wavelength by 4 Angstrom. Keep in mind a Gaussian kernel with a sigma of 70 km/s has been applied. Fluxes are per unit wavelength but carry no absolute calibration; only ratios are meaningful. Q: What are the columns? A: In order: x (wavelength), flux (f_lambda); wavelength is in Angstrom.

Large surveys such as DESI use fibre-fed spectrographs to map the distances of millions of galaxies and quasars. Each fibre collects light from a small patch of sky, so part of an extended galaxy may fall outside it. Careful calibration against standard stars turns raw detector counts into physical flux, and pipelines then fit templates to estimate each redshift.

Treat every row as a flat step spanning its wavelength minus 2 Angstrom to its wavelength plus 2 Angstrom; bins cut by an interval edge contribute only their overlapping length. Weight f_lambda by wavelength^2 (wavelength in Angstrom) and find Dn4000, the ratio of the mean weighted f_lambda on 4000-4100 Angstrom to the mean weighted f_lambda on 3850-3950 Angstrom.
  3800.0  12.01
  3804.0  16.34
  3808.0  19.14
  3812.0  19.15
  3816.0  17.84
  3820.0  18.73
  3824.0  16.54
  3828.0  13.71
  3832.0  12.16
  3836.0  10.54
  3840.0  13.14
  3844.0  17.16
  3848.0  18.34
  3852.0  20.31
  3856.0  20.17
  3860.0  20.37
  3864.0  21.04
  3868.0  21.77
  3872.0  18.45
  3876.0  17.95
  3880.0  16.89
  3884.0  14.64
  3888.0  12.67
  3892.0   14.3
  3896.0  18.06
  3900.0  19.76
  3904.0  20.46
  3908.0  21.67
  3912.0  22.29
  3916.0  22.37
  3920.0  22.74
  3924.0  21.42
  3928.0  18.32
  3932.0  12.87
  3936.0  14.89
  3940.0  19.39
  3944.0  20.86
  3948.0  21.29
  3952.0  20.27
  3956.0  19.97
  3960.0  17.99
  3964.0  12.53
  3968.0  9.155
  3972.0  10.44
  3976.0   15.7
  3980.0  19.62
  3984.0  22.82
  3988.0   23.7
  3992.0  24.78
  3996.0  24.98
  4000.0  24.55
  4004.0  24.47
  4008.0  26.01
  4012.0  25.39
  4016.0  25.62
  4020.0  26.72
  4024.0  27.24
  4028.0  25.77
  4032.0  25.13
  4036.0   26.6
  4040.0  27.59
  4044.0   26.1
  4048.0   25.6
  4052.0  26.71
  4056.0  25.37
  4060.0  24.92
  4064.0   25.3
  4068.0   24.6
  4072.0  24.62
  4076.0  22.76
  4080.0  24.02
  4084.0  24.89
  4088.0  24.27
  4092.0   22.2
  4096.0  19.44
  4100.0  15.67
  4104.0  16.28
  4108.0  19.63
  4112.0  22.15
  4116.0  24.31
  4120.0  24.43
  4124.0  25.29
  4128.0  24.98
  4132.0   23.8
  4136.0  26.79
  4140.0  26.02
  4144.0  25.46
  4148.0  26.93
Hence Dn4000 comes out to 1.4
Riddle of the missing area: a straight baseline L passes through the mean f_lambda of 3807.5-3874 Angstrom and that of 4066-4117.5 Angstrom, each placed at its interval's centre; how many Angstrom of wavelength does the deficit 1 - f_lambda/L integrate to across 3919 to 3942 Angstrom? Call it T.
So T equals 1.2 Angstrom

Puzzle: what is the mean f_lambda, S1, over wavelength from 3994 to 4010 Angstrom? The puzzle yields 25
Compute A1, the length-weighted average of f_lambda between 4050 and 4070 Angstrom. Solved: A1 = 25.4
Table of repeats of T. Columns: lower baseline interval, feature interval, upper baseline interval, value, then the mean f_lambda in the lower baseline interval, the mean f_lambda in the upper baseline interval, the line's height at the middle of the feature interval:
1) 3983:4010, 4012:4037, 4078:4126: -2.4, 24.5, 21.9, 23.8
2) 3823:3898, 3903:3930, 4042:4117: -4.4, 16.8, 23.1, 18.4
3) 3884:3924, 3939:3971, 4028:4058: 6.3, 19.2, 26.1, 21.8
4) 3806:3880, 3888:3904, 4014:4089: 2.0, 17.6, 25.5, 19.6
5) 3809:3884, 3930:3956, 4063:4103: 1.5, 17.4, 22.6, 19.5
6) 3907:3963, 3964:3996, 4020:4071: 6.0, 19.6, 25.9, 22.2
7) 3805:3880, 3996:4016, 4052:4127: -3.8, 17.5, 22.9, 21.1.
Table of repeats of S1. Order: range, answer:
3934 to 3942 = 17.1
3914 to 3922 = 22.6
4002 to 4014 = 25.3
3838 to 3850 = 16.2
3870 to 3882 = 17.8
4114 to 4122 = 24.4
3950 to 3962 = 19.4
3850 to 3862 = 20.3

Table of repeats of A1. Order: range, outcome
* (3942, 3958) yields 20.6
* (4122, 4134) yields 24.7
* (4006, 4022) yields 25.9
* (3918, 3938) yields 18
